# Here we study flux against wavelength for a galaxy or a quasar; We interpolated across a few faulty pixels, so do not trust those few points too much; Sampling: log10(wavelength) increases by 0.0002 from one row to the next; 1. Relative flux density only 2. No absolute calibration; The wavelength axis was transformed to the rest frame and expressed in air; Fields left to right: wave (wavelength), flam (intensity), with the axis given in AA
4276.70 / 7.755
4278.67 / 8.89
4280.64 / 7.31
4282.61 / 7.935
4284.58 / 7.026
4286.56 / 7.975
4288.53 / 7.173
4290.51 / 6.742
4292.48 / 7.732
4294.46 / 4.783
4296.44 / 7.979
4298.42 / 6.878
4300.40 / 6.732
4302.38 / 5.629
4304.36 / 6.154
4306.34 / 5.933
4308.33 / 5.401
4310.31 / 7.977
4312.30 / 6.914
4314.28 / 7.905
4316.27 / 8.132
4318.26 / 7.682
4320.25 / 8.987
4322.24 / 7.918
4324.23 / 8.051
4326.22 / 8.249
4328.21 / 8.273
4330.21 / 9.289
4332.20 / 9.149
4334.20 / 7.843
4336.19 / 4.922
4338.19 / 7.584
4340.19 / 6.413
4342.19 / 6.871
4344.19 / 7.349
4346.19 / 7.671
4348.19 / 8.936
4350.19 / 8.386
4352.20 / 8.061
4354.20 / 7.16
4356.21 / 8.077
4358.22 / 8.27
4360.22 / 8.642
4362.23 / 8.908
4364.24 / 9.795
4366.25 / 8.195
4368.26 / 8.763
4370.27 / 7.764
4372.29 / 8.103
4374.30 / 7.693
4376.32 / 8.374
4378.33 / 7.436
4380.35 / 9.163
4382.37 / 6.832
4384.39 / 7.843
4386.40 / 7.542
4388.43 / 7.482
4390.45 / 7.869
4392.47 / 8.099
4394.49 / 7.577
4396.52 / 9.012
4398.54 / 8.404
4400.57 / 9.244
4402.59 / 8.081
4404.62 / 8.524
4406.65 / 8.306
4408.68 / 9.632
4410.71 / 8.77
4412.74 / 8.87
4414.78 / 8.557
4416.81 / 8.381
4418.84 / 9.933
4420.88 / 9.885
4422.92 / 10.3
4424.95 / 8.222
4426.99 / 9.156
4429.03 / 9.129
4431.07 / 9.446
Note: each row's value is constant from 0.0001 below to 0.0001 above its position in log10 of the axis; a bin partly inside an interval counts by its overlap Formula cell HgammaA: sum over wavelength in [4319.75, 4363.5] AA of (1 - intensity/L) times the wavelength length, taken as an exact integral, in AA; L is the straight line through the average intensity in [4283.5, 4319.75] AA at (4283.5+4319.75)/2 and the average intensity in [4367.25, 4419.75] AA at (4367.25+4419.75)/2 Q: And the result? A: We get -2.4 AA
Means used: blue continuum 6.96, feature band 7.95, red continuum 8.32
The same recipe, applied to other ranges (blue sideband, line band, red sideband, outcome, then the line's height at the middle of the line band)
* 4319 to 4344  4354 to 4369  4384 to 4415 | -0.93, 8.04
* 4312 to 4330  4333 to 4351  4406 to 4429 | 2.14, 8.33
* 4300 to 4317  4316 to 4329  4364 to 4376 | -2.02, 7.09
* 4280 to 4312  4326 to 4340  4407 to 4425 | -0.46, 7.56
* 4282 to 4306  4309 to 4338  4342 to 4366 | -1.50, 7.53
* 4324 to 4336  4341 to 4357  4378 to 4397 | 0.67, 8.14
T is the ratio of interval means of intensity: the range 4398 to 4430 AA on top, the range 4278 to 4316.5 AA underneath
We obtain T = 1.3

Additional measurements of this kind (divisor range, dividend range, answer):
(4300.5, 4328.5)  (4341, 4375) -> 1.11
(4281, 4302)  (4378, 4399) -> 1.12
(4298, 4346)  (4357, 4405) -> 1.12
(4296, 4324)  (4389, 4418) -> 1.19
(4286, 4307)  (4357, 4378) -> 1.26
